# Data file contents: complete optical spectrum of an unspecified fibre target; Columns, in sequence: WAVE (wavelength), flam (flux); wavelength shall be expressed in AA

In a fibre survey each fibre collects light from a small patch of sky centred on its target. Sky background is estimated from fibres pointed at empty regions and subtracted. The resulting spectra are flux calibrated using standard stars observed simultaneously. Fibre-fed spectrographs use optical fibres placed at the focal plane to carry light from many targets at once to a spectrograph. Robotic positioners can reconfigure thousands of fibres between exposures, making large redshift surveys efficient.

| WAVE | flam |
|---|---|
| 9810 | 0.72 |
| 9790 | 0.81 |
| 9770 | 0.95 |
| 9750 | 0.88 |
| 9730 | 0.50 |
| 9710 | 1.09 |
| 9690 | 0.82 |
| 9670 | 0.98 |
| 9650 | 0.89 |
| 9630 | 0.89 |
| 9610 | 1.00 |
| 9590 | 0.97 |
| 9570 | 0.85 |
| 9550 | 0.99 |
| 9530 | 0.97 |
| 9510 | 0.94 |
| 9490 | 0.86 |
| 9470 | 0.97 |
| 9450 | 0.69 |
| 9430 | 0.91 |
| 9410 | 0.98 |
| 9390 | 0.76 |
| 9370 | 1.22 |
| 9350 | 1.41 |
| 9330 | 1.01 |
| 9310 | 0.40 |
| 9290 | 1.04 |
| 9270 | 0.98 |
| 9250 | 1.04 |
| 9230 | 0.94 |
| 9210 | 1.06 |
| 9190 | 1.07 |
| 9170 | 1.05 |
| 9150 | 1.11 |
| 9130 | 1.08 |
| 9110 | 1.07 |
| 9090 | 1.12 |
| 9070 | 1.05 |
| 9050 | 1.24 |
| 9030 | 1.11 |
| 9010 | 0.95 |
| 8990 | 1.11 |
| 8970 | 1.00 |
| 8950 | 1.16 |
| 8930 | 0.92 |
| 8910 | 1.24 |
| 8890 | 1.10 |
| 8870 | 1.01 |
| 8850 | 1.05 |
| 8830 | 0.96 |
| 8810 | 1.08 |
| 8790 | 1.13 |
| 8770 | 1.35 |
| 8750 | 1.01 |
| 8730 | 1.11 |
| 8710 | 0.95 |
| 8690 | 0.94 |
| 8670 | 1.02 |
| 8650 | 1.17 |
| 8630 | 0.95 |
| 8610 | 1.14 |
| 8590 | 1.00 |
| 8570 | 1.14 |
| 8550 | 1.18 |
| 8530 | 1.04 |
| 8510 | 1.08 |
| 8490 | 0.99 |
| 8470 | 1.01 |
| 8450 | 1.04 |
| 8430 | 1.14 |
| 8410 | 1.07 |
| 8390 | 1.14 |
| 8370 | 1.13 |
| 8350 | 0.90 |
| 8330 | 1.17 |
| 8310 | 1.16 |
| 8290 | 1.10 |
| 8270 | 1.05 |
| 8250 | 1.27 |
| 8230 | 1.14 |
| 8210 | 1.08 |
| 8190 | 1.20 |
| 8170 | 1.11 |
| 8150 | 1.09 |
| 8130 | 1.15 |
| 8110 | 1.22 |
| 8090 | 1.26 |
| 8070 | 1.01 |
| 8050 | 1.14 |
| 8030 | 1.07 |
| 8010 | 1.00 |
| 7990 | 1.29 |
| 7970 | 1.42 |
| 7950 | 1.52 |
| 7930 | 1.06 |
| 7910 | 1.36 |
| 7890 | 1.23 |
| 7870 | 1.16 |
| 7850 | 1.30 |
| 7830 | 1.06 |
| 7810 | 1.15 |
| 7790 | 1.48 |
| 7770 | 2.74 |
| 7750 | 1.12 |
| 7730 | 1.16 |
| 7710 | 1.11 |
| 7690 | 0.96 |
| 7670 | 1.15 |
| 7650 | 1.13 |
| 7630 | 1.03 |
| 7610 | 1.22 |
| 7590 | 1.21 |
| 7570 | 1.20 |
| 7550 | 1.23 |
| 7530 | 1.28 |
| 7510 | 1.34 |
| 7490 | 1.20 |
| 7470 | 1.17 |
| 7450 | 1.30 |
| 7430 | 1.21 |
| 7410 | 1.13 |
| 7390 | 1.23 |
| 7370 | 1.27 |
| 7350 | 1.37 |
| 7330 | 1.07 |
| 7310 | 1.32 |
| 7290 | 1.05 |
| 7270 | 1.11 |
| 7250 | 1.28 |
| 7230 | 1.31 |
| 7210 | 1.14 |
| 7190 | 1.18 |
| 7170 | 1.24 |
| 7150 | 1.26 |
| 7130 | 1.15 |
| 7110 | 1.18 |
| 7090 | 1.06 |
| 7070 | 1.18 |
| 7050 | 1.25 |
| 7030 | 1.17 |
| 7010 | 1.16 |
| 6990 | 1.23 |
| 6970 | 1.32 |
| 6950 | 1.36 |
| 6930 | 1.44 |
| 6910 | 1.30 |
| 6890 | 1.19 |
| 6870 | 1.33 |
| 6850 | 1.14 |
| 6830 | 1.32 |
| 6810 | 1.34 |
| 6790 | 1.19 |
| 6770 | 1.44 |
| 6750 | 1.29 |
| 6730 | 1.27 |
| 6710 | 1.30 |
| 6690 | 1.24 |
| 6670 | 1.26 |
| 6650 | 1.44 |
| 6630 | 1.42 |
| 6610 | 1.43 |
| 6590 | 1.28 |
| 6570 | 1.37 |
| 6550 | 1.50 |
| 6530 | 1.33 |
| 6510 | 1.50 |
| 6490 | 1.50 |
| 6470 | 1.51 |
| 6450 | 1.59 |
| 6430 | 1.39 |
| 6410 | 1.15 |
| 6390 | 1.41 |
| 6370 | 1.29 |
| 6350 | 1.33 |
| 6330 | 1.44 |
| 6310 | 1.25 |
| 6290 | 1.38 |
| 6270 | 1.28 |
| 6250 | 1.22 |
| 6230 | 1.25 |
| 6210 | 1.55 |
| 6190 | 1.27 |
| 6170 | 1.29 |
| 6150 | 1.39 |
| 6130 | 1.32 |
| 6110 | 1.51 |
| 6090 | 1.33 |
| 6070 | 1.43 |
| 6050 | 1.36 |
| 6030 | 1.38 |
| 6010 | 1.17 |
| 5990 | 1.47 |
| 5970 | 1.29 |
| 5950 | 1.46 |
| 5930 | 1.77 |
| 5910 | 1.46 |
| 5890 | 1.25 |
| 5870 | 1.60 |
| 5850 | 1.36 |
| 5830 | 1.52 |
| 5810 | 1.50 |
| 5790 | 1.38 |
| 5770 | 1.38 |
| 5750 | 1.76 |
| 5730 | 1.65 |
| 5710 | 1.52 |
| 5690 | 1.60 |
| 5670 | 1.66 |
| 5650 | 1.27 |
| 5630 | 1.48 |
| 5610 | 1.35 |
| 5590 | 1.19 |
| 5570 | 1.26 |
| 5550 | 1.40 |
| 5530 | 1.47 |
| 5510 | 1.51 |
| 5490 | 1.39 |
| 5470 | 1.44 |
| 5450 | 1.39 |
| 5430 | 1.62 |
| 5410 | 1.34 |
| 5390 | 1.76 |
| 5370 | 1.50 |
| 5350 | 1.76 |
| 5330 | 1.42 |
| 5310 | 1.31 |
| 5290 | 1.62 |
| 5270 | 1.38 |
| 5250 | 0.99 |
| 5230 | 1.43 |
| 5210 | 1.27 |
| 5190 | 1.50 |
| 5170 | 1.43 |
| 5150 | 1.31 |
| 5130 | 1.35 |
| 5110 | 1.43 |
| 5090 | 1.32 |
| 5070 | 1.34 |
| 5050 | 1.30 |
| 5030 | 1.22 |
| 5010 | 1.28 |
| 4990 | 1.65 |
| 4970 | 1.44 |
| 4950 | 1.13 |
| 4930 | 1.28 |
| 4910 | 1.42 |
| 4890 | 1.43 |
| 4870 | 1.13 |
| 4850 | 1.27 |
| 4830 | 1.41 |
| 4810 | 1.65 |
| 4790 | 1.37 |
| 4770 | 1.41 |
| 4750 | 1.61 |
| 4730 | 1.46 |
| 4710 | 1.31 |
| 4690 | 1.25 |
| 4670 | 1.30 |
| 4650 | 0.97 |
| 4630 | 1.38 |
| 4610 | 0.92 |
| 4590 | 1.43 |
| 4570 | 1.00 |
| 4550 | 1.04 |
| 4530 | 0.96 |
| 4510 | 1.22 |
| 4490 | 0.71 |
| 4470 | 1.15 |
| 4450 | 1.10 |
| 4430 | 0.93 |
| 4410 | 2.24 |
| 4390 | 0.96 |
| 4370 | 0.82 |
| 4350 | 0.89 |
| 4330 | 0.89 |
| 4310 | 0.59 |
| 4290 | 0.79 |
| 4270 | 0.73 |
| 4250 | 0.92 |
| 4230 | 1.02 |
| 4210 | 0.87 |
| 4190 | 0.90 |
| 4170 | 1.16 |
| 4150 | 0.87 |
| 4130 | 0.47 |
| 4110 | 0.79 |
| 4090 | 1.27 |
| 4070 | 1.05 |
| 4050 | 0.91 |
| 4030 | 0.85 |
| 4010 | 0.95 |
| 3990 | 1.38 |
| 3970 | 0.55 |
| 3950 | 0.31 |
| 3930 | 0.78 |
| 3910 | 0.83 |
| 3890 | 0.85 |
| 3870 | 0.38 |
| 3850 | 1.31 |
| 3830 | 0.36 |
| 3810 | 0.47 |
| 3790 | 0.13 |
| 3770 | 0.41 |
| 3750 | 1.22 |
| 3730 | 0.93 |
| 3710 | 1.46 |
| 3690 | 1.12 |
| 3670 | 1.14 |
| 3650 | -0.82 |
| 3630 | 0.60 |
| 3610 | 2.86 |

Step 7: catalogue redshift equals 0.183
